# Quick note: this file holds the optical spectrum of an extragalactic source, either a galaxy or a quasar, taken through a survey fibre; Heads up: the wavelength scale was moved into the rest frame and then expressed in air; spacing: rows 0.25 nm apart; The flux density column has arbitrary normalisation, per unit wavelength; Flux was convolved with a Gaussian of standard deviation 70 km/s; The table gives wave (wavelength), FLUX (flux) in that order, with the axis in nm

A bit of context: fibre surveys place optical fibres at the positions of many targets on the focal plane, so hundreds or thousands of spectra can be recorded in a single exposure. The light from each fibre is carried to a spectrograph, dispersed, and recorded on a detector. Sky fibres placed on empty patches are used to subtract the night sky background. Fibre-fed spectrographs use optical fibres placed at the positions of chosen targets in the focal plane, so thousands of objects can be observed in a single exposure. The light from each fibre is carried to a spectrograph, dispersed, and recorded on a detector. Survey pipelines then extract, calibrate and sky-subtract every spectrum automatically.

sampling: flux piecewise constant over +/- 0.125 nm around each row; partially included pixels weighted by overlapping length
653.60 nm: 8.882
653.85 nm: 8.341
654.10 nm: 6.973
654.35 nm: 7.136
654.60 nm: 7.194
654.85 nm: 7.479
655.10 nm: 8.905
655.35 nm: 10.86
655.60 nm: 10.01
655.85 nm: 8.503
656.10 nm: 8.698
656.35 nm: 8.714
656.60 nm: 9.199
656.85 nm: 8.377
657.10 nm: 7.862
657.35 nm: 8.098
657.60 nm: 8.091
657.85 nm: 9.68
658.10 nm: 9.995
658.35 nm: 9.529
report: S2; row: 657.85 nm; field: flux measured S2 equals 9.68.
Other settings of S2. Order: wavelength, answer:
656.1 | 8.698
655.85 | 8.503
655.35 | 10.86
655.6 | 10.01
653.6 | 8.882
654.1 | 6.973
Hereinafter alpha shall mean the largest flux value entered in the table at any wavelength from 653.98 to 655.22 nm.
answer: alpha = 8.905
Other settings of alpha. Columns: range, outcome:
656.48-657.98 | 9.68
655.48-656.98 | 10.01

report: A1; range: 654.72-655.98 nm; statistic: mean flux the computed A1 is 9.14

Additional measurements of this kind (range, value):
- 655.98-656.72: 8.87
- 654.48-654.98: 7.35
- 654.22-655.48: 8.32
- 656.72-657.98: 8.43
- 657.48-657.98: 8.9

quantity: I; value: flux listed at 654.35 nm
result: 7.136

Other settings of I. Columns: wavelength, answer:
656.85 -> 8.377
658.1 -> 9.995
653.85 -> 8.341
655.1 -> 8.905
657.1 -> 7.862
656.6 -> 9.199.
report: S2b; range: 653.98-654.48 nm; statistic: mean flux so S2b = 7.06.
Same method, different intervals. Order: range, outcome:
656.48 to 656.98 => 8.77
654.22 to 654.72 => 7.16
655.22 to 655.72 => 10.4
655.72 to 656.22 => 8.61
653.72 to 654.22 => 7.68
